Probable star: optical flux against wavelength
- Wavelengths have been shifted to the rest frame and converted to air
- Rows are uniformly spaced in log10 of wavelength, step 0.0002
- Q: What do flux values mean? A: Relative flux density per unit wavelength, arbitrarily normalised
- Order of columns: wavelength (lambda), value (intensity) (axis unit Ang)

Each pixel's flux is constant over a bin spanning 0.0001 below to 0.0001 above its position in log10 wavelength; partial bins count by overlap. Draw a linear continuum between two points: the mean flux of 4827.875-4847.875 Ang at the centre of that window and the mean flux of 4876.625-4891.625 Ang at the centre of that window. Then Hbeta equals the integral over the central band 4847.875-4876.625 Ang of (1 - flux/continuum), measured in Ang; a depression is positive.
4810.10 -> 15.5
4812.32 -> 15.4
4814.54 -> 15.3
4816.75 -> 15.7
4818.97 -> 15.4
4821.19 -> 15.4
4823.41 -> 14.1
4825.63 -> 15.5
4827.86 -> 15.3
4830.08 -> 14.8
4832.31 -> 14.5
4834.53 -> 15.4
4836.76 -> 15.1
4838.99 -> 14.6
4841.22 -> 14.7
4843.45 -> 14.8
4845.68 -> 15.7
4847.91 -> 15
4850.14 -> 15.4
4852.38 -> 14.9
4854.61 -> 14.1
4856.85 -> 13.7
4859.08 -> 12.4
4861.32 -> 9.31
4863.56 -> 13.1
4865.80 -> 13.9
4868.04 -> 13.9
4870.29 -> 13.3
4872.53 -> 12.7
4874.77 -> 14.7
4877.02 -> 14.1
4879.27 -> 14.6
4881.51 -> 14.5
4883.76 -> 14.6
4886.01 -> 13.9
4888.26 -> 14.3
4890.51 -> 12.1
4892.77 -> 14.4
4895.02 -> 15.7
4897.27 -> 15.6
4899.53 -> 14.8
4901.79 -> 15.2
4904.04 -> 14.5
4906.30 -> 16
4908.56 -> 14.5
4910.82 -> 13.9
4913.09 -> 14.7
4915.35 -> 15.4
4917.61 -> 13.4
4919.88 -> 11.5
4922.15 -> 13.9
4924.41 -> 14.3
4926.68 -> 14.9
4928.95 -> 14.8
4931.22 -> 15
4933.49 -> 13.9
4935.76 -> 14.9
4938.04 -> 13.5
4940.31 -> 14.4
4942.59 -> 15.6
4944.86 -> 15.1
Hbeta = 1.9 Ang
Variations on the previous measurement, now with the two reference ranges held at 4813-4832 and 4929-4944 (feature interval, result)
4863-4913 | 1.7 Ang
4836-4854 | 0.1 Ang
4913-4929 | 0.7 Ang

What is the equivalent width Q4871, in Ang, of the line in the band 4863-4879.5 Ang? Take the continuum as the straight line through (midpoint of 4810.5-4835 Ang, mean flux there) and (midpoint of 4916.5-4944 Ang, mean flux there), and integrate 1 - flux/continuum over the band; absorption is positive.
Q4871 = 1.1 Ang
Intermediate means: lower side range 15.2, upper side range 14.2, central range 13.8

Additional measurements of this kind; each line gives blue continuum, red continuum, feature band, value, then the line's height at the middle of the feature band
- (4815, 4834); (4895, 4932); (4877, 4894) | 0.8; 14.7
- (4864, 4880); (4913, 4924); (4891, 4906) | -1.3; 13.8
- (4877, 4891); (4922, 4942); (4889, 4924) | -0.3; 14.3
